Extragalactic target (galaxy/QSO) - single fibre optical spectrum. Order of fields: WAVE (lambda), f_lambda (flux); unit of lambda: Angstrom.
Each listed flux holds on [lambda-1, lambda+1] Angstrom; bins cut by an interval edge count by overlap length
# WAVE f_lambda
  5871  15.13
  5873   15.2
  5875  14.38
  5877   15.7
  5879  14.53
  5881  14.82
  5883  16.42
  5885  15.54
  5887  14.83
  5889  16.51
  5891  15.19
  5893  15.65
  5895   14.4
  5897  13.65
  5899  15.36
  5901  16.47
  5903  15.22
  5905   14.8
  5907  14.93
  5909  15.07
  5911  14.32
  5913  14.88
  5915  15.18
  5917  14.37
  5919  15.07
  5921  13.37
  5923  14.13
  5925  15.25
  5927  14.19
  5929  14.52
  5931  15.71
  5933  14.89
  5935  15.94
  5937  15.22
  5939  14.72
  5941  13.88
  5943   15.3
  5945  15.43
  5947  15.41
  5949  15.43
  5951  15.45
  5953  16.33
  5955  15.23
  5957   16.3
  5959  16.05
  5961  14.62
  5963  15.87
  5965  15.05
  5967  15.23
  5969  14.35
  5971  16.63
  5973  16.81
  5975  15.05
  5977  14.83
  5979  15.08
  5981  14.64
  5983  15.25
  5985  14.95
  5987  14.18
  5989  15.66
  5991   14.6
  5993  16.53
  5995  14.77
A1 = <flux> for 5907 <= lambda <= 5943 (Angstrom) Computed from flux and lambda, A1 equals 14.8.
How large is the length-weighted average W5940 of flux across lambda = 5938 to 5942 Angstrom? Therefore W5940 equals 14.3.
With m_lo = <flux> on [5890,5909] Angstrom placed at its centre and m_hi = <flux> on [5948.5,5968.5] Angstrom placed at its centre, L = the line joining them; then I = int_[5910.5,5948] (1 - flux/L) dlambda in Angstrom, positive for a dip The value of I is 1.1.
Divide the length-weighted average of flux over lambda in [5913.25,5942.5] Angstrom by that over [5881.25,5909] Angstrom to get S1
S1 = 0.97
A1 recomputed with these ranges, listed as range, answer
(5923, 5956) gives 15.1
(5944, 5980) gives 15.5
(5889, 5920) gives 15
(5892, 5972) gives 15.1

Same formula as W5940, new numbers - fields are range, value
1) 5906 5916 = 14.9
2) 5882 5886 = 16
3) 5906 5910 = 15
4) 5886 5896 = 15.3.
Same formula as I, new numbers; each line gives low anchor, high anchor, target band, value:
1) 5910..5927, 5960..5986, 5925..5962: -0.95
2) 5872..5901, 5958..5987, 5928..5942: 0.24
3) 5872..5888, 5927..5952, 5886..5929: 0.75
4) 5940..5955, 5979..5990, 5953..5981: -0.65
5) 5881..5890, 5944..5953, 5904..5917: 0.68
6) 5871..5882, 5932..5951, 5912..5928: 0.56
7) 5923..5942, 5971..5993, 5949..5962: -0.52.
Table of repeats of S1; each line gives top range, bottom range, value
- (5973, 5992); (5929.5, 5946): 0.99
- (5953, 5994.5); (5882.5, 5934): 1.03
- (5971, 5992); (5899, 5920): 1.01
